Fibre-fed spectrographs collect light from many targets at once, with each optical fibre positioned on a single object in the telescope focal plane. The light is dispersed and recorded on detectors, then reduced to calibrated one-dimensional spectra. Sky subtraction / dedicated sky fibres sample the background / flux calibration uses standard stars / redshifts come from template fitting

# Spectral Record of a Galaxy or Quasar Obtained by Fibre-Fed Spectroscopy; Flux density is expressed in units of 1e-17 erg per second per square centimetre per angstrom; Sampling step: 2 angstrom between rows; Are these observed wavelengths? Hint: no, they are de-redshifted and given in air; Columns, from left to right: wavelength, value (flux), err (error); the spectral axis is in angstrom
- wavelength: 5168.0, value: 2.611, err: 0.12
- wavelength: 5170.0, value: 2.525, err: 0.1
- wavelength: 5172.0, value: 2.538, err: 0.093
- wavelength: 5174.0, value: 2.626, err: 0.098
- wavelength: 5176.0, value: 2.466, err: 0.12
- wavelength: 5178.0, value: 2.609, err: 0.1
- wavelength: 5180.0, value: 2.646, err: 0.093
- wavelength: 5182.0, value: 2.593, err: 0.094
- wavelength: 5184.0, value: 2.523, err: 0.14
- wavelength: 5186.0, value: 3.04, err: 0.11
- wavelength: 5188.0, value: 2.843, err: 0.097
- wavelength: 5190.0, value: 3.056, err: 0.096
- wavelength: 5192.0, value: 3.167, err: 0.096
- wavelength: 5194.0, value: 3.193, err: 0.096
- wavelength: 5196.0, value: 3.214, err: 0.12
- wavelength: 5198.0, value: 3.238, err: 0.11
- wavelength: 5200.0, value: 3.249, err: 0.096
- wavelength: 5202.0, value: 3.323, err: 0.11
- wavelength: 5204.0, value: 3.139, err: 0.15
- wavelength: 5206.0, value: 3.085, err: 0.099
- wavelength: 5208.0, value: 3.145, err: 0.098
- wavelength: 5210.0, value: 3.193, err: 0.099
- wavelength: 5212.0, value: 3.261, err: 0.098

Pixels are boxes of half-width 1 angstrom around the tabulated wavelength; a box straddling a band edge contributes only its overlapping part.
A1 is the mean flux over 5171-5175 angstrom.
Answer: 2.58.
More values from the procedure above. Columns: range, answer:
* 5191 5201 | 3.21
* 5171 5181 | 2.58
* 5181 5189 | 2.75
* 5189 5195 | 3.14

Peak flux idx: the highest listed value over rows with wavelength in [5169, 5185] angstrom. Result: 2.646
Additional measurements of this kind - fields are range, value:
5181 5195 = 3.193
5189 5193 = 3.167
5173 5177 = 2.626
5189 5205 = 3.323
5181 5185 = 2.593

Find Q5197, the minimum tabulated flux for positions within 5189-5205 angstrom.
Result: 3.056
